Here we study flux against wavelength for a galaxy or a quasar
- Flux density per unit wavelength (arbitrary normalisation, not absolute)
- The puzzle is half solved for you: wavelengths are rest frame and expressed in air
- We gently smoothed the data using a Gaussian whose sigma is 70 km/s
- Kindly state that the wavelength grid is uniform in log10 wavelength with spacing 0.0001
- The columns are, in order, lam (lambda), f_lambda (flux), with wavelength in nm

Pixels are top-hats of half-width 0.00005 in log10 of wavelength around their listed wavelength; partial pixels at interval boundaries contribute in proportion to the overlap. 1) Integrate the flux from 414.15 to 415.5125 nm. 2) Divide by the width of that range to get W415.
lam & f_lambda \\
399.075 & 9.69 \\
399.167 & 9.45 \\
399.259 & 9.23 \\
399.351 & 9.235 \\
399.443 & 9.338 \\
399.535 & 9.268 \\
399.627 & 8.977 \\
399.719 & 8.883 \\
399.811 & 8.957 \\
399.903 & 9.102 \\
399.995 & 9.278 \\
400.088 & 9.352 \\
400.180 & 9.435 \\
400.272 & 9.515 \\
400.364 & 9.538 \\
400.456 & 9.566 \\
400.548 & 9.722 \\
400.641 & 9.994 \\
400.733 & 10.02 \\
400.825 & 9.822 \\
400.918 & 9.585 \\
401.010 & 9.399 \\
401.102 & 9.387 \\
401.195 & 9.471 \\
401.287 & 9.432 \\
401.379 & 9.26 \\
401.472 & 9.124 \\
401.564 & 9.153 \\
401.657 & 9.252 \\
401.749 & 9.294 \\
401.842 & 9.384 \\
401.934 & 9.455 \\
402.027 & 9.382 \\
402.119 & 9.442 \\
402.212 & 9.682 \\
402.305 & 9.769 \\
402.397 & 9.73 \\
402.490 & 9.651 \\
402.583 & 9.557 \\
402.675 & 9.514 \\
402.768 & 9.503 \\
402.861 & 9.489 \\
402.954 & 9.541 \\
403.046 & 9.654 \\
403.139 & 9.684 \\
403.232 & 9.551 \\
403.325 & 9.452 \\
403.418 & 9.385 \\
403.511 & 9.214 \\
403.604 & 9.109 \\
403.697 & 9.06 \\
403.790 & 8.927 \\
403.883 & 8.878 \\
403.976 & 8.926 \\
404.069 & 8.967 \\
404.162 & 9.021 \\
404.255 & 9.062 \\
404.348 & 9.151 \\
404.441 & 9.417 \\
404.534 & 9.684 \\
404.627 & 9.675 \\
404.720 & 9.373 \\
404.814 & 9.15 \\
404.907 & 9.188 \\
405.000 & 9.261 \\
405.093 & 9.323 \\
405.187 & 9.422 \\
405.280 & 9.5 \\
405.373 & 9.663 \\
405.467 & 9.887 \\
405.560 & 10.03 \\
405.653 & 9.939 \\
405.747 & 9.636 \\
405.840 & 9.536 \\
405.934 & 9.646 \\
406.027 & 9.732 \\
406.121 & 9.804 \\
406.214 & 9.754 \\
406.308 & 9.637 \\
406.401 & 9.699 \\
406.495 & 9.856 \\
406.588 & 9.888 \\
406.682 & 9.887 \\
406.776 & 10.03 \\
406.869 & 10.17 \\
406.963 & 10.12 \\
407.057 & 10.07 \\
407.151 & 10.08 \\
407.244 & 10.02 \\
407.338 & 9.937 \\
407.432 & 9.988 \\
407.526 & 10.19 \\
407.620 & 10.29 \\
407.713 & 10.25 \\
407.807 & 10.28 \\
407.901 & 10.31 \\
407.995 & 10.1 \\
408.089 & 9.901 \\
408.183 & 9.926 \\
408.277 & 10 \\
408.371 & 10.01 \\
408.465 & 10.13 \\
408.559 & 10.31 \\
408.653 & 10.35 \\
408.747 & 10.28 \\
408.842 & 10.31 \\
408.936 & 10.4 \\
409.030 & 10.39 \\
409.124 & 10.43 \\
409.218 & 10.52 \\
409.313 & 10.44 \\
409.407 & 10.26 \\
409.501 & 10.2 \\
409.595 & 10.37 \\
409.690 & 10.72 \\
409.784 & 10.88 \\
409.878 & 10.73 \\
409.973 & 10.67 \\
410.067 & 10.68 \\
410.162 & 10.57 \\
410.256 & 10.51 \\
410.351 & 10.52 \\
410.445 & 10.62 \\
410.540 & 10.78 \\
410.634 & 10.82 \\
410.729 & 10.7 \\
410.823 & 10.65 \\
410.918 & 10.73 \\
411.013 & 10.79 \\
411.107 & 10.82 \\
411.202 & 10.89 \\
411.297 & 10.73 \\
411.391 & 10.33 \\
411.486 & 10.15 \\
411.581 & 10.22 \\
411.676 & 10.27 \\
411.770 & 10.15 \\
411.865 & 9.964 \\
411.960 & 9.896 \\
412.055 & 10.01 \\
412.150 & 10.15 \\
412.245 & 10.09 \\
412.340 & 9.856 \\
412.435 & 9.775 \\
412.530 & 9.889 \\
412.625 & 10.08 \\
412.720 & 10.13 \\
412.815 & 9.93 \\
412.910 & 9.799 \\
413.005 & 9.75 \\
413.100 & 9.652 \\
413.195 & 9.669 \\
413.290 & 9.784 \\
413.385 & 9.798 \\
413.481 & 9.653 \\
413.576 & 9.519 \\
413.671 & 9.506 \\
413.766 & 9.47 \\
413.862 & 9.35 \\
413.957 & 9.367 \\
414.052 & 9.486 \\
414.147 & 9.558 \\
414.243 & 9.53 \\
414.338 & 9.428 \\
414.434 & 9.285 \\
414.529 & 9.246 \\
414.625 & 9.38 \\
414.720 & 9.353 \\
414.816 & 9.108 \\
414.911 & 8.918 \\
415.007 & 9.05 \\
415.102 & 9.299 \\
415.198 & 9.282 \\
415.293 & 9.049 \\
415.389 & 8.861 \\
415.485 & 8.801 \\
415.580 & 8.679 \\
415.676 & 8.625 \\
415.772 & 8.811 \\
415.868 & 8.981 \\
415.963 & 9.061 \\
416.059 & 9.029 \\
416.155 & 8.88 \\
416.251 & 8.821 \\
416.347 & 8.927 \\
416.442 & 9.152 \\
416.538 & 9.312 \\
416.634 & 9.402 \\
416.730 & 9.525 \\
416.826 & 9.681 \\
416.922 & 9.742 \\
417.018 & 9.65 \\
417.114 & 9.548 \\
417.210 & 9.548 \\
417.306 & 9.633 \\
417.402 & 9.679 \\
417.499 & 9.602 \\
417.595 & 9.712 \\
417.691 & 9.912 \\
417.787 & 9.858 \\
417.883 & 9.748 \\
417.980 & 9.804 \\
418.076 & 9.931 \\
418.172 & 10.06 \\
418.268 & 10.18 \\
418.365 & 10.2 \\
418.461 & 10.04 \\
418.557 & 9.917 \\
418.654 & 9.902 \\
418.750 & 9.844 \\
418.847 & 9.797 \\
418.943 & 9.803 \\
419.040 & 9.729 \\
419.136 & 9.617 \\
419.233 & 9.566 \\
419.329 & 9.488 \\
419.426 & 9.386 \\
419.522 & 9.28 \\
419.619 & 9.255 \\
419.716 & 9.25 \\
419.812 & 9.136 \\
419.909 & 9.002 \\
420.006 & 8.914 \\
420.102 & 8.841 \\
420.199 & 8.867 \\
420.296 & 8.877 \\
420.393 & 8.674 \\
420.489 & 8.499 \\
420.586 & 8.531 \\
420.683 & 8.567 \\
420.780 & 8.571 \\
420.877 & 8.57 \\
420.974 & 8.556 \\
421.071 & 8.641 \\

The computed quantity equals 9.2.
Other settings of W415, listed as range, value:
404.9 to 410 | 10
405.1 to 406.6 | 9.71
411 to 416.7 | 9.57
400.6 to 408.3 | 9.61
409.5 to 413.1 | 10.4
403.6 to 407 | 9.52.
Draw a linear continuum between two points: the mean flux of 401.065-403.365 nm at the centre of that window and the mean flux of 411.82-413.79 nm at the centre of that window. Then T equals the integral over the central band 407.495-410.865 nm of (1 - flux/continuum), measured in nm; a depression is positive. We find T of -0.241 nm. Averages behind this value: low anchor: 9.47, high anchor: 9.83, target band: 10.4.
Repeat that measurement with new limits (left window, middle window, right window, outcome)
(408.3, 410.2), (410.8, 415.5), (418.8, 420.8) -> 0.087 nm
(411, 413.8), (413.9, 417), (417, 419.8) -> 0.215 nm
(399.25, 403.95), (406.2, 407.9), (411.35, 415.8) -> -0.097 nm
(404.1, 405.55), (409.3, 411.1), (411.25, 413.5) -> -0.146 nm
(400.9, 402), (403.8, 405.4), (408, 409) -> 0.074 nm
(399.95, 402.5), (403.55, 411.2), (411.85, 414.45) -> -0.298 nm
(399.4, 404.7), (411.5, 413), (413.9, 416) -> -0.132 nm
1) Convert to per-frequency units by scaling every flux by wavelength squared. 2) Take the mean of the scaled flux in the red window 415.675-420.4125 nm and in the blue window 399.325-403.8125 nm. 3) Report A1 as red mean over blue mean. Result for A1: 1.09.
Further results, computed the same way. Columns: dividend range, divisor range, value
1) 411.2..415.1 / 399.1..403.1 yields 1.09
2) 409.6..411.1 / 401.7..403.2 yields 1.16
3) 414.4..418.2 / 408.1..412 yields 0.92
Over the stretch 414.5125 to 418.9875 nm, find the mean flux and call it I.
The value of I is 9.43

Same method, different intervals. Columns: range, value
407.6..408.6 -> 10.1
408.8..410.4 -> 10.5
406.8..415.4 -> 10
